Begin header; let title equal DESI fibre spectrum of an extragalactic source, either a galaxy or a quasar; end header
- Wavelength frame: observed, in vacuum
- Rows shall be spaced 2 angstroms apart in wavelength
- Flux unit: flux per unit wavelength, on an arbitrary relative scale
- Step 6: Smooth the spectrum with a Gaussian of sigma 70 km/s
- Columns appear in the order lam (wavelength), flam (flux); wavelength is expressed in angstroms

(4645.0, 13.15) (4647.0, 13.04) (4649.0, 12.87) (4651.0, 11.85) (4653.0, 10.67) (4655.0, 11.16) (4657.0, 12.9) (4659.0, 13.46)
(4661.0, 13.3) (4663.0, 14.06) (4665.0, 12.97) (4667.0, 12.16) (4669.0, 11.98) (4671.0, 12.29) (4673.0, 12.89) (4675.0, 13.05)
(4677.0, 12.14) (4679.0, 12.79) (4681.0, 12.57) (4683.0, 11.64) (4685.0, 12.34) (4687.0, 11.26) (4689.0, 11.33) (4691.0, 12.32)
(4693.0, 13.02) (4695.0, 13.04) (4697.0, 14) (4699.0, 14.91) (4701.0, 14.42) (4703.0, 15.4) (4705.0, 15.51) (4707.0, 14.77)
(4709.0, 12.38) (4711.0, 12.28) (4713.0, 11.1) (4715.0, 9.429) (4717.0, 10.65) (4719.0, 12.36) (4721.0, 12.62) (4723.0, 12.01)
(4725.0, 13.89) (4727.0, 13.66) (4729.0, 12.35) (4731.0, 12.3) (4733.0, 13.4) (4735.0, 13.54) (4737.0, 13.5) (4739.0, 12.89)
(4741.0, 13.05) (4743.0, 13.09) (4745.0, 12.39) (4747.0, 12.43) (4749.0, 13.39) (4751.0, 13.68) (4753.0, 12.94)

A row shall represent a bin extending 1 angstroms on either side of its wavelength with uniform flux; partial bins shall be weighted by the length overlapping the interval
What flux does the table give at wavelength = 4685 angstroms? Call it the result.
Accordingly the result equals 12.34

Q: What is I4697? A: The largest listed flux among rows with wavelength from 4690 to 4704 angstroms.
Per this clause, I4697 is 15.4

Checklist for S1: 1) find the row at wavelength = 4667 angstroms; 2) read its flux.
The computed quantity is 12.16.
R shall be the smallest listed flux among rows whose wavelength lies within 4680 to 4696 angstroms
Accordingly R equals 11.26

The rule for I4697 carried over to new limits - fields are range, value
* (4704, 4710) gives 15.51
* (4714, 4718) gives 10.65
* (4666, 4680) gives 13.05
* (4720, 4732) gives 13.89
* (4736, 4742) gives 13.5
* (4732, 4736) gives 13.54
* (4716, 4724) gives 12.62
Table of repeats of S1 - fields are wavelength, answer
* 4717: 10.65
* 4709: 12.38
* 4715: 9.429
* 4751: 13.68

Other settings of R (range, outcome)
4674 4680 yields 12.14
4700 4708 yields 14.42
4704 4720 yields 9.429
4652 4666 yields 10.67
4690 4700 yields 12.32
